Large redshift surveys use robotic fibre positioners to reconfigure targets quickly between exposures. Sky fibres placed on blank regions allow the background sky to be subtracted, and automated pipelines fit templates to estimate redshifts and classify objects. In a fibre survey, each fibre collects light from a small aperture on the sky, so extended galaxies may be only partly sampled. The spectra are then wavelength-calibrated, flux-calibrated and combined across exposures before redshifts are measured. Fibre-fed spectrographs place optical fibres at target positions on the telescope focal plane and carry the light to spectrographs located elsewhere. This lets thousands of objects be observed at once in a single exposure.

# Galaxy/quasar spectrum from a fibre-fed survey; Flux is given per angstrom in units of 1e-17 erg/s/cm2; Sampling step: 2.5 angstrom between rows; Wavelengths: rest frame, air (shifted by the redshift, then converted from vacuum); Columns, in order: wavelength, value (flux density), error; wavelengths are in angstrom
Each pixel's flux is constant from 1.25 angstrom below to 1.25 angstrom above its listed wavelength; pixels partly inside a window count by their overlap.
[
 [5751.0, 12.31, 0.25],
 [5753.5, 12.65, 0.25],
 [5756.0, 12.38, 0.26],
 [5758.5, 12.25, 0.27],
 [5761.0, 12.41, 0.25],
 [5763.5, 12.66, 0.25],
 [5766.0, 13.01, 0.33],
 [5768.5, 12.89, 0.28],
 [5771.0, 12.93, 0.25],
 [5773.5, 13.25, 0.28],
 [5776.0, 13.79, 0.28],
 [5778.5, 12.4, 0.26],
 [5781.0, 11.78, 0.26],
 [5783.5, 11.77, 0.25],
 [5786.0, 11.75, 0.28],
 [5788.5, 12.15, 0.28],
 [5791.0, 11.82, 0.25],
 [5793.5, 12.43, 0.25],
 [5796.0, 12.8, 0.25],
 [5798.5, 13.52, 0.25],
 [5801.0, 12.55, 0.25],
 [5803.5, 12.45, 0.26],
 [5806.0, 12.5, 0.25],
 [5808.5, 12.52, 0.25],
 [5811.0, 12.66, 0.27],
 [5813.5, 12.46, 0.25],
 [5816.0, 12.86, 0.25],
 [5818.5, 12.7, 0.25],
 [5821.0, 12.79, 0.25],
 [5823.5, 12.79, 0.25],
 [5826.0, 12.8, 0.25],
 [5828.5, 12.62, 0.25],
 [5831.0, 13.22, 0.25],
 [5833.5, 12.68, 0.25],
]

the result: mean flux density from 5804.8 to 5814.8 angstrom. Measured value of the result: 12.5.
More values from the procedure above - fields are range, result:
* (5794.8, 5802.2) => 13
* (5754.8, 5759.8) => 12.3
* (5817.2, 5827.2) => 12.8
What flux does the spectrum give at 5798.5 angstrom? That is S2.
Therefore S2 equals 13.52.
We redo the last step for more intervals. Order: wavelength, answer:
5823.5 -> 12.79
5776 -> 13.79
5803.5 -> 12.45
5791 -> 11.82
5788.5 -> 12.15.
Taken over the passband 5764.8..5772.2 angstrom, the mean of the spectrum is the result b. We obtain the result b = 12.9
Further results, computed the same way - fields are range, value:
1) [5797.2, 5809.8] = 12.7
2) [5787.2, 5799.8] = 12.5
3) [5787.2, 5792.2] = 12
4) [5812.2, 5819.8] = 12.7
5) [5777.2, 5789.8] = 12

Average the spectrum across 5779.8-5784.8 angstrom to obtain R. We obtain 11.8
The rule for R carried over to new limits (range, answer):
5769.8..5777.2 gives 13.3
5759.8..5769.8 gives 12.7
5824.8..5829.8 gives 12.7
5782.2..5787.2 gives 11.8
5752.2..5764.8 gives 12.5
